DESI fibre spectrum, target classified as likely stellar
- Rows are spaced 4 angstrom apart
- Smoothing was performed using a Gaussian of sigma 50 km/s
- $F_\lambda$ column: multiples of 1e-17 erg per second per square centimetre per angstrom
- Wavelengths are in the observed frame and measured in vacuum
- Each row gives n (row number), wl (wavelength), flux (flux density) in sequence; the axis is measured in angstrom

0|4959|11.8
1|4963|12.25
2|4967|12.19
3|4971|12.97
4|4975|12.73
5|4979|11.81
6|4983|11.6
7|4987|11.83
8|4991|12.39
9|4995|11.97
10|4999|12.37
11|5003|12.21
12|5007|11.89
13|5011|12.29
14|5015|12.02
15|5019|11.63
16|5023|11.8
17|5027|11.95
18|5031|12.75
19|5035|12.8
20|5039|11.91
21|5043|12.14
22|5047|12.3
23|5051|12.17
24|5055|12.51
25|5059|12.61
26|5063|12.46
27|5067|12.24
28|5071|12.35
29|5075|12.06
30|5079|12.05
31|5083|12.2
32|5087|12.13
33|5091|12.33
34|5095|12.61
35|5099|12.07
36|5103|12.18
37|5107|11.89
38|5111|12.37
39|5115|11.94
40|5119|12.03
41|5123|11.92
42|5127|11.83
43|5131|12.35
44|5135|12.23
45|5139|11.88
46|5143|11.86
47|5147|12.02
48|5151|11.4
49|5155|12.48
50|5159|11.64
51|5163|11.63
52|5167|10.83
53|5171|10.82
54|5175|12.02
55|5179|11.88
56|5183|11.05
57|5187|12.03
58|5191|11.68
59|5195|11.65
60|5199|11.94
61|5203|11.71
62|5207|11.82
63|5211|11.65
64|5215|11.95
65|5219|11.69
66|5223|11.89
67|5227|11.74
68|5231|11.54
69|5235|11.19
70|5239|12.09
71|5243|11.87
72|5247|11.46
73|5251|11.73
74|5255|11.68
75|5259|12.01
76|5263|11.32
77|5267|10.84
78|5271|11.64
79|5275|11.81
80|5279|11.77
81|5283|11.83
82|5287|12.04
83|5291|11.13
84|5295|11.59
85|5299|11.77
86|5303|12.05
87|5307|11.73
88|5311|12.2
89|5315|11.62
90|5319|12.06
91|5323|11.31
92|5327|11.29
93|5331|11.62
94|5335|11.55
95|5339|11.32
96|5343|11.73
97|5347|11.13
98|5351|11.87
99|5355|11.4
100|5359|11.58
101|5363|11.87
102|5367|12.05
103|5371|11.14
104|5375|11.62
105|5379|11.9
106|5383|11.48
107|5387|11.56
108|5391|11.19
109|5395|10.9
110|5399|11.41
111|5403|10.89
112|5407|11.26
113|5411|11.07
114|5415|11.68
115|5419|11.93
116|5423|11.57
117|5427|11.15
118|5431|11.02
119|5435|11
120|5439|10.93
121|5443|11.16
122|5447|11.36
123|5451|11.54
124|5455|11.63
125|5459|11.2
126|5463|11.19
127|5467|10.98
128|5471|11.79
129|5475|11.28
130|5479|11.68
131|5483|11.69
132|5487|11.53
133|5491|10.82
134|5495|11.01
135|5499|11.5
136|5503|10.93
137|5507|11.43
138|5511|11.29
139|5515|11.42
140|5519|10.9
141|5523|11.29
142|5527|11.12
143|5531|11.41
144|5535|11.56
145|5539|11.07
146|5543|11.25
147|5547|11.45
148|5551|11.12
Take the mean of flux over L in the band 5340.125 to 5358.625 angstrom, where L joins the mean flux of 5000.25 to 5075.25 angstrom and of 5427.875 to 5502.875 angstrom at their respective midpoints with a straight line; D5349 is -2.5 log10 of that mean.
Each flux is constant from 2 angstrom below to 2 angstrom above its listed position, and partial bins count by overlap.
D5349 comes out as 0.001 mag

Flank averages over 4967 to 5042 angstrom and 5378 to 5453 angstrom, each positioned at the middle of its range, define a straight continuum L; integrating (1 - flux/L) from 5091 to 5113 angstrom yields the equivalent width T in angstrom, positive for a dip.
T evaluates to -0.5 angstrom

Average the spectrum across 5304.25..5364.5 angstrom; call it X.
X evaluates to 11.6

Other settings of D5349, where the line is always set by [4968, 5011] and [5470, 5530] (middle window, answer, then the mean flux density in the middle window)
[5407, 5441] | 0.01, 11.3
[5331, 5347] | 0.01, 11.5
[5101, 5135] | -0.01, 12.1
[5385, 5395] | 0.02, 11.3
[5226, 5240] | 0.02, 11.6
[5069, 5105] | -0.02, 12.2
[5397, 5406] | 0.03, 11.2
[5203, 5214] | 0.01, 11.8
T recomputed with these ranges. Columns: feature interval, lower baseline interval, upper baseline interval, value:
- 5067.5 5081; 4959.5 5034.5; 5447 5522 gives -0.2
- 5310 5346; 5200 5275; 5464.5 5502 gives -0.2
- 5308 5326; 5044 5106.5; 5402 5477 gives -0.2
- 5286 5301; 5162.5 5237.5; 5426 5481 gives -0.1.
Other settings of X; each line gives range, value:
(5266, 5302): 11.6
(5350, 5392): 11.6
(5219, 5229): 11.8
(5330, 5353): 11.5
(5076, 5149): 12.1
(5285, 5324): 11.8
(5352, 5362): 11.6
